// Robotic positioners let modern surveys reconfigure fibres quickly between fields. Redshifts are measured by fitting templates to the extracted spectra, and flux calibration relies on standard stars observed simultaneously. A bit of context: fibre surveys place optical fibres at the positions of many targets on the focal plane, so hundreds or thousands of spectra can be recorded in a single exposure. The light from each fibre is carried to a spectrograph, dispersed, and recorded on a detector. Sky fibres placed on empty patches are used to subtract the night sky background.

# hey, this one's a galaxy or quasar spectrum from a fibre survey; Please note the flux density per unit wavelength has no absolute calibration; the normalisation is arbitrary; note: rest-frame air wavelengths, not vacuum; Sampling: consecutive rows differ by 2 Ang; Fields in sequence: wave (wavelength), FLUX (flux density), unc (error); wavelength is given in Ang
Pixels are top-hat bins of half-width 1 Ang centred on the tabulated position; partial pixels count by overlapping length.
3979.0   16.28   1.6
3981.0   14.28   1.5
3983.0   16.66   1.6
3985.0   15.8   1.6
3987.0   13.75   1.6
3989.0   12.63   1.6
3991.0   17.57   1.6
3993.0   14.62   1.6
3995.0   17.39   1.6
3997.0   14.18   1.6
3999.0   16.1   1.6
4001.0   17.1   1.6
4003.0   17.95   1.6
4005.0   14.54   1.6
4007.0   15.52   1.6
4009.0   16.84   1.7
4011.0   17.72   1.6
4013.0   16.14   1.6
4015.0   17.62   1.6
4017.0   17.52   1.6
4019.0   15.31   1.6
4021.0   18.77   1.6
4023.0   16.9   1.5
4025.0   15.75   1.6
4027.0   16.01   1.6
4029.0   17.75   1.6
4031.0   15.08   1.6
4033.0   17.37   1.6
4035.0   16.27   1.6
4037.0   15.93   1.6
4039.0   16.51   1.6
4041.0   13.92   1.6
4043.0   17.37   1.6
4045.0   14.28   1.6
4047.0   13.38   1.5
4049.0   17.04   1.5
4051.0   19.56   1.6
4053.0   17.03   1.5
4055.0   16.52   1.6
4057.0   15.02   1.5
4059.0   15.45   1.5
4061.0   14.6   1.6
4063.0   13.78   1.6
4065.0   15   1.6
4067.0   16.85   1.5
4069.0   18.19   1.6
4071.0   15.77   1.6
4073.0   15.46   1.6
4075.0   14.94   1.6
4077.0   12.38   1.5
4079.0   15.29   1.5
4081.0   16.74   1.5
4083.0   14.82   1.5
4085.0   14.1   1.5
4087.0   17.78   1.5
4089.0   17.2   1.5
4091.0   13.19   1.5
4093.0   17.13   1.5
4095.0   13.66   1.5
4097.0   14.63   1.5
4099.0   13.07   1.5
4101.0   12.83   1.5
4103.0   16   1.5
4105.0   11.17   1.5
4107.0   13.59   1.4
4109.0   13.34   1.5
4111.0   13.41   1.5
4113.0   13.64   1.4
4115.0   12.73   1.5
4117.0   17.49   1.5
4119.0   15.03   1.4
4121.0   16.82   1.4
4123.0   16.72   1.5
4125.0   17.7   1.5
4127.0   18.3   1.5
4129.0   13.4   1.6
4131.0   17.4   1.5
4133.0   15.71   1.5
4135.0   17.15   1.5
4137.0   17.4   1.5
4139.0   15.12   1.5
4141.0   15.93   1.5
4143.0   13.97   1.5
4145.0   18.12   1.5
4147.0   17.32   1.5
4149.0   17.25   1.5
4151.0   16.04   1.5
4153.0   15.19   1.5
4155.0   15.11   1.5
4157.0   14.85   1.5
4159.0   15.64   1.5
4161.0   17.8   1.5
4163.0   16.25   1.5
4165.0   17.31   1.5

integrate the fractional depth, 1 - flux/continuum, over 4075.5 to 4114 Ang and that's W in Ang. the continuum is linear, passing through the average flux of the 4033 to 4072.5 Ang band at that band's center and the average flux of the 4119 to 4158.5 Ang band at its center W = 4.0 Ang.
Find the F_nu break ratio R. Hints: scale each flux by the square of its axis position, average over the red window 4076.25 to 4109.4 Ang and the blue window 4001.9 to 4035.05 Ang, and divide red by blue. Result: 0.9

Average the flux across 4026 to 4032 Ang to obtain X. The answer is 16.3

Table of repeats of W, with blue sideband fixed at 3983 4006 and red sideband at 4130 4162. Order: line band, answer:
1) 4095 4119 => 3.3 Ang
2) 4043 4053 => -0.3 Ang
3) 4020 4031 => -0.8 Ang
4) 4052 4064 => 0.4 Ang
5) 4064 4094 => 0.6 Ang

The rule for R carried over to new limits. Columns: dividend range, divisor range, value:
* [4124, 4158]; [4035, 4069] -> 1.07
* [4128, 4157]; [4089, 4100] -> 1.12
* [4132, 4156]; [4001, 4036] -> 1.03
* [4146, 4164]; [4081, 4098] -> 1.08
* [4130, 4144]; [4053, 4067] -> 1.09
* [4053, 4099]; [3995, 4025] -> 0.96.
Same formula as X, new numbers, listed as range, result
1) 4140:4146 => 16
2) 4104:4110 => 12.7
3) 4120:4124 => 16.8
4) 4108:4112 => 13.4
